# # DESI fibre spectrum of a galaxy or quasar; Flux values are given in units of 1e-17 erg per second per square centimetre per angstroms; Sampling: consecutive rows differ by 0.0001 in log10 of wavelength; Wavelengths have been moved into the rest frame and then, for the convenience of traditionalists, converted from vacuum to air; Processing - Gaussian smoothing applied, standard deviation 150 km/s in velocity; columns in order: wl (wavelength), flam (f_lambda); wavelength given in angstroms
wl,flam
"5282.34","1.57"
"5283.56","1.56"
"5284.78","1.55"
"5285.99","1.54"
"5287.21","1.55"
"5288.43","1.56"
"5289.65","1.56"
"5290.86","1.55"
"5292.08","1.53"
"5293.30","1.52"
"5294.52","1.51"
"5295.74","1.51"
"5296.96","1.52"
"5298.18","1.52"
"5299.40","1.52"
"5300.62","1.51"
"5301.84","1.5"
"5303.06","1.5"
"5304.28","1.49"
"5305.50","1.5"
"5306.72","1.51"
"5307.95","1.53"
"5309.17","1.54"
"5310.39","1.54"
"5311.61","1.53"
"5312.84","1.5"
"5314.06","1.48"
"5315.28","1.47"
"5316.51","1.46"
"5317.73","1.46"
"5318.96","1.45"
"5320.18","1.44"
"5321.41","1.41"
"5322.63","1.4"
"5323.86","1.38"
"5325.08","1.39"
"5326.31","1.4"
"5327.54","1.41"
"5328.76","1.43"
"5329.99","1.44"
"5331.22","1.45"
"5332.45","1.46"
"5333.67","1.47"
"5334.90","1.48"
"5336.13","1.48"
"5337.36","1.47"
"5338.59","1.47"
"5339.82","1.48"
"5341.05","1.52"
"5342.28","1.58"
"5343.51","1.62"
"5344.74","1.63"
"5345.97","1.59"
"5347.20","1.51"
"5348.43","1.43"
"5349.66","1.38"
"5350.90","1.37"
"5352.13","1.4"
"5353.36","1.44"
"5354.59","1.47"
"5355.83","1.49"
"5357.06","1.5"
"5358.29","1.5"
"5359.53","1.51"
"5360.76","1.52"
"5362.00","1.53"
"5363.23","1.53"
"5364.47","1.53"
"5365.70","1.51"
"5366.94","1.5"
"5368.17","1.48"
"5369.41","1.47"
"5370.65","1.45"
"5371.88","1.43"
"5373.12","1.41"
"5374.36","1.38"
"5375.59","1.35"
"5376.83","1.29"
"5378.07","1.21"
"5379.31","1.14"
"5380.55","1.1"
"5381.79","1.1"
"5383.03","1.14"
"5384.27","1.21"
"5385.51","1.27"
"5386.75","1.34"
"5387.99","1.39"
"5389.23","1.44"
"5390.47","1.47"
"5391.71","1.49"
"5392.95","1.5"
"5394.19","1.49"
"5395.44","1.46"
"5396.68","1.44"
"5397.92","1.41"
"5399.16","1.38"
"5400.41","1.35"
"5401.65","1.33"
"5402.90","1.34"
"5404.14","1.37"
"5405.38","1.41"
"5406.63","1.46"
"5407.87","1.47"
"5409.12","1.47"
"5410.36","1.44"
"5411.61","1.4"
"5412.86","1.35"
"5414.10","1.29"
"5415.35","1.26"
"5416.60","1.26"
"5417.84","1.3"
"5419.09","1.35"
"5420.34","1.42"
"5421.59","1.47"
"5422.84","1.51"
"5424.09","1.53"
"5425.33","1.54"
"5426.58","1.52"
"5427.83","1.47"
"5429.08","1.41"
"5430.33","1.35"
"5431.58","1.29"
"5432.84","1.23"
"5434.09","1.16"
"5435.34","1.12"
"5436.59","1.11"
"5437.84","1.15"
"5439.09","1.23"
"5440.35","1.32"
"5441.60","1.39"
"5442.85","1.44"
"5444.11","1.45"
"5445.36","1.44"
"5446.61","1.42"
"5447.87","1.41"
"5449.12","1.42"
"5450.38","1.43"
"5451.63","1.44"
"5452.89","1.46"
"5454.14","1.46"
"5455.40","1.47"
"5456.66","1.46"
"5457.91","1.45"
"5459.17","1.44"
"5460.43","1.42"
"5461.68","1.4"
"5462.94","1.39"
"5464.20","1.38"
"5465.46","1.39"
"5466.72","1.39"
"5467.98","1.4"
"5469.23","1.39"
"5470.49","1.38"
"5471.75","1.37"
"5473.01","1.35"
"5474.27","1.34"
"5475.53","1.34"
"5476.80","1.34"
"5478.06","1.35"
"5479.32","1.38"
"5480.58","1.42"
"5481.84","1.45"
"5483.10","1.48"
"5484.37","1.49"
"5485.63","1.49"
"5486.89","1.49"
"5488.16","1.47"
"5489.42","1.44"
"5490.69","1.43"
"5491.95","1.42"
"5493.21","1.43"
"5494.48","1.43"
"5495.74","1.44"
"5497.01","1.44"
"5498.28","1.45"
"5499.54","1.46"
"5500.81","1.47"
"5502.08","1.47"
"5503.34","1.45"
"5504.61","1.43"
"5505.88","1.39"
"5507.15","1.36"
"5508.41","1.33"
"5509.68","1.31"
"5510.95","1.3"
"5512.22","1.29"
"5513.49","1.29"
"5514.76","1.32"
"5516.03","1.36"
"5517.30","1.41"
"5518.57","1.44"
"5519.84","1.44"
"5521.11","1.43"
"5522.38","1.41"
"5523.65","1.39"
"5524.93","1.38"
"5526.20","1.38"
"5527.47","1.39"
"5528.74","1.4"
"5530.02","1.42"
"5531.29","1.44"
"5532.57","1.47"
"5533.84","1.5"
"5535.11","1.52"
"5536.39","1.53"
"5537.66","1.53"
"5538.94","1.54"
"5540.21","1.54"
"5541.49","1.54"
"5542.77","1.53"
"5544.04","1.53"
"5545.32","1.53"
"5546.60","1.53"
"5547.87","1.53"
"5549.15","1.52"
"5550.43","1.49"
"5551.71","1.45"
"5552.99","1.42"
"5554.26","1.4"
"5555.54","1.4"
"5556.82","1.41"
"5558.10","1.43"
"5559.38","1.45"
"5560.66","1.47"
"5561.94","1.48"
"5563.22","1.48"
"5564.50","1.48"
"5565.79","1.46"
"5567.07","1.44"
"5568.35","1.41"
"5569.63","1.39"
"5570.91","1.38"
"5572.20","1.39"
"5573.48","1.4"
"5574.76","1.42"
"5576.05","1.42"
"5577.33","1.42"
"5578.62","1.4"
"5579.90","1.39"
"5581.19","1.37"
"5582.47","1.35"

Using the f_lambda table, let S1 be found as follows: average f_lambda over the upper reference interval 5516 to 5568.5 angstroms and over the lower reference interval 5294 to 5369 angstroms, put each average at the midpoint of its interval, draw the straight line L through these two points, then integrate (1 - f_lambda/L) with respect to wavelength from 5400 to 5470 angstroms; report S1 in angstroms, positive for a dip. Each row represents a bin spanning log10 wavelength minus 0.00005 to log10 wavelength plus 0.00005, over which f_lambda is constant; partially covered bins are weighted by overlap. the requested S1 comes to 4.3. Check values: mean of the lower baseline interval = 1.48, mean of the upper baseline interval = 1.46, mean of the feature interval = 1.38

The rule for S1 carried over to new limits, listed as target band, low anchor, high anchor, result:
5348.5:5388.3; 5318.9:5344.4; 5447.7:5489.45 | 1.7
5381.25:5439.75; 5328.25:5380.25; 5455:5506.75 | 3.3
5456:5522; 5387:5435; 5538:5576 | 1.3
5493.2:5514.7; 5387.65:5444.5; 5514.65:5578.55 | 0.5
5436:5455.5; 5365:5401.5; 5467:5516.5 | 0.1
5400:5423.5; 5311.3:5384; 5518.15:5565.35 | 1.0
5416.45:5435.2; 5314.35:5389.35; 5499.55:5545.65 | 0.6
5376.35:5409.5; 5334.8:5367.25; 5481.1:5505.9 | 3.0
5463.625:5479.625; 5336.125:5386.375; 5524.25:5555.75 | 1.0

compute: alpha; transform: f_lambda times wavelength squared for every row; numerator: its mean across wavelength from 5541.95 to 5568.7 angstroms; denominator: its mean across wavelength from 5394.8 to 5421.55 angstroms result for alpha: 1.1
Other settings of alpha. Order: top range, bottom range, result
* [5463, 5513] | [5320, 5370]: 1.00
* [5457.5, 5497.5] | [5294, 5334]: 1.02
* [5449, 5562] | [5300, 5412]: 1.05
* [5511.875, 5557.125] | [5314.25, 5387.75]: 1.09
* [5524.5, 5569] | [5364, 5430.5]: 1.12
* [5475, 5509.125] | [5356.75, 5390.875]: 1.08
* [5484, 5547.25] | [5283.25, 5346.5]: 1.03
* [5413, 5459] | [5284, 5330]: 0.97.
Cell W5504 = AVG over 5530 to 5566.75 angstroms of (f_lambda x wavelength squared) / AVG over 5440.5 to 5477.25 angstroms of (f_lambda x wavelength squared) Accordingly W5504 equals 1.09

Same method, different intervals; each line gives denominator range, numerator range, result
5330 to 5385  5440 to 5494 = 1.03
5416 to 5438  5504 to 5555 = 1.11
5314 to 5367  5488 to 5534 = 1.02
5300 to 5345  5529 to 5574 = 1.08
